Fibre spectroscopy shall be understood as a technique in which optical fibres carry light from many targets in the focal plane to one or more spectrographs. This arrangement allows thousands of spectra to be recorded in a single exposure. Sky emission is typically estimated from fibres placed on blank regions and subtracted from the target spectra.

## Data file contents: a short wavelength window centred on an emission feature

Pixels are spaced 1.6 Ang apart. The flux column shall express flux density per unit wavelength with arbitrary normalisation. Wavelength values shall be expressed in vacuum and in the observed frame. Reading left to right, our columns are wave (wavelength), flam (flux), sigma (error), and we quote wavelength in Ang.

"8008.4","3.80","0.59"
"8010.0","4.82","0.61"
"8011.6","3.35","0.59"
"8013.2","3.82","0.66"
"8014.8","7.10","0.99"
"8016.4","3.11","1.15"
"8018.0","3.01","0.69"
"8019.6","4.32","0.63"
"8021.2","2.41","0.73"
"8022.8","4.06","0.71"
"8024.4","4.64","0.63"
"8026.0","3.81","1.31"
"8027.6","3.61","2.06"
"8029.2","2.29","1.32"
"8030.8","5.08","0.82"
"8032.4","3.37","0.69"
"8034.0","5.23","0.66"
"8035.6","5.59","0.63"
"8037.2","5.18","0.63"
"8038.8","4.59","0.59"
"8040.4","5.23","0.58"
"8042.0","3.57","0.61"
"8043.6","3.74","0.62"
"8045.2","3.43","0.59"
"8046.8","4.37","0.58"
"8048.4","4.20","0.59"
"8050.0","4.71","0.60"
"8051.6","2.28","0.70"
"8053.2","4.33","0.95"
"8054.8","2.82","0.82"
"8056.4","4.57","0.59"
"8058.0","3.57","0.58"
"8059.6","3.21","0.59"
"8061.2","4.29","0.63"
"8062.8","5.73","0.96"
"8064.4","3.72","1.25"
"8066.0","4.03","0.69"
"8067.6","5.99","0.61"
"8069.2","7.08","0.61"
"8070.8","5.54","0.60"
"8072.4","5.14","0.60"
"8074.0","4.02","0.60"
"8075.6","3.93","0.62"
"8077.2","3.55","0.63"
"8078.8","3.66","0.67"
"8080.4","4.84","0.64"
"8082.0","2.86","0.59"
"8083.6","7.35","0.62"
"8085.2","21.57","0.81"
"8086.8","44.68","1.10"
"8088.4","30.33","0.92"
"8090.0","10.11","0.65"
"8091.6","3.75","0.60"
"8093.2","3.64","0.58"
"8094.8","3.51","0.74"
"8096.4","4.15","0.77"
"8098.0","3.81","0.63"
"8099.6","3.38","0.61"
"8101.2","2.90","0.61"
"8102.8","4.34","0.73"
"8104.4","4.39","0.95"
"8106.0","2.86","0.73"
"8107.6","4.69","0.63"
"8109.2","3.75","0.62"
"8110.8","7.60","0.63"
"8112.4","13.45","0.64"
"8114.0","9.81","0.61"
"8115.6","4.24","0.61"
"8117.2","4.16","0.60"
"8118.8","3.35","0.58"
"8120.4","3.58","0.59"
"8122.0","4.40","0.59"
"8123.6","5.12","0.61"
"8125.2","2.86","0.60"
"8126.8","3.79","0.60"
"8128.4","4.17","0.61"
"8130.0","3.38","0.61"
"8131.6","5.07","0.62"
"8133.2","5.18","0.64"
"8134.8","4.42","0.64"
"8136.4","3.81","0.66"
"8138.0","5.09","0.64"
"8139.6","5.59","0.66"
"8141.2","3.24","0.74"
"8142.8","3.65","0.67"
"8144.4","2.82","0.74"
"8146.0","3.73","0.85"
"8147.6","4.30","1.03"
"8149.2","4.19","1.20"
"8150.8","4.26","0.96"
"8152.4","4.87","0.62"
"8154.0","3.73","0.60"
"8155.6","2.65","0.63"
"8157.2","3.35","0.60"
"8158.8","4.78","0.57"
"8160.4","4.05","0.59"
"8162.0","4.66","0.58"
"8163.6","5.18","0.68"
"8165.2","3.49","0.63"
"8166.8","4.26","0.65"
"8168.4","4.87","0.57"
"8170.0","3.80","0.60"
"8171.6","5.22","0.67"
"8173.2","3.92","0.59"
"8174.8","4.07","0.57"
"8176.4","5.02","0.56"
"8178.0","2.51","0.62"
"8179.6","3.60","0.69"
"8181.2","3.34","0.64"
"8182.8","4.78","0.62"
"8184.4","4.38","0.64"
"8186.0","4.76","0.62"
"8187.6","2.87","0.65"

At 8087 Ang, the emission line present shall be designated H-alpha 6563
